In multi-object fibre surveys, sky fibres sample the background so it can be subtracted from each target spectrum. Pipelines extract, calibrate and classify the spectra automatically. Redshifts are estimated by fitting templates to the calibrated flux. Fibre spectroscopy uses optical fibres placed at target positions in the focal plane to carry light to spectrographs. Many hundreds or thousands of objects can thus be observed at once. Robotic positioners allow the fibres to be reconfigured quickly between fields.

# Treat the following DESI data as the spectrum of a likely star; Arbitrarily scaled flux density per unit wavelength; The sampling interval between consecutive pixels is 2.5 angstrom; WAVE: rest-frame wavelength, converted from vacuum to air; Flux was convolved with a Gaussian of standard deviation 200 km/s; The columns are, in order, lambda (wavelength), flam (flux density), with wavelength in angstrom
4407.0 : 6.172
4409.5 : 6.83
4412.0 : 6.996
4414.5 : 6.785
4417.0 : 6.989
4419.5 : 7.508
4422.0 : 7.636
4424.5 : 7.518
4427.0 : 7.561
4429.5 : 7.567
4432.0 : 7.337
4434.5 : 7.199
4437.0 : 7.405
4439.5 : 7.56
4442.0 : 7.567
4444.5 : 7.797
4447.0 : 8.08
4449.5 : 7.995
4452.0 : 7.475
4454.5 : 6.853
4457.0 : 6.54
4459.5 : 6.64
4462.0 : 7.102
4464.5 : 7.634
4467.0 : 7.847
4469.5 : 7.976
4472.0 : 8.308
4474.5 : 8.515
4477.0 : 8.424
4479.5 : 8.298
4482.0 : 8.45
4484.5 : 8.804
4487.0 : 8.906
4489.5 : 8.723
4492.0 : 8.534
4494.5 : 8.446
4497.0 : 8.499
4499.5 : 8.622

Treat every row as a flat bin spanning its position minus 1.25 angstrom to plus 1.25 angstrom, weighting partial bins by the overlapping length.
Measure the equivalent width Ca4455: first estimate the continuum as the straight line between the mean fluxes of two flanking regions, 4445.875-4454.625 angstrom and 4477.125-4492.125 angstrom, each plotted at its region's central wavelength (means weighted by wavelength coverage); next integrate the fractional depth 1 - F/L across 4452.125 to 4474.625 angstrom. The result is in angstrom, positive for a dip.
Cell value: 1.7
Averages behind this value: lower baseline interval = 7.69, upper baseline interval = 8.61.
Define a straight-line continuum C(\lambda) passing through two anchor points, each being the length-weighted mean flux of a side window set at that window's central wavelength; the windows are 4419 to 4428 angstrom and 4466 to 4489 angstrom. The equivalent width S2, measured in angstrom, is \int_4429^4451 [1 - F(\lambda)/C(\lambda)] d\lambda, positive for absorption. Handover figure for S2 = 0.6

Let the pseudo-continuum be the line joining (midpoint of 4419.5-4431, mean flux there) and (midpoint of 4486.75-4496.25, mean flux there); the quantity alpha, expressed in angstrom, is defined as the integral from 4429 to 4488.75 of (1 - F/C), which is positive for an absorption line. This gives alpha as 2.42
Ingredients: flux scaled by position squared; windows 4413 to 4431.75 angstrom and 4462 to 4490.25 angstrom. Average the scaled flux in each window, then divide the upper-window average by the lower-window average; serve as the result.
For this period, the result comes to 1.2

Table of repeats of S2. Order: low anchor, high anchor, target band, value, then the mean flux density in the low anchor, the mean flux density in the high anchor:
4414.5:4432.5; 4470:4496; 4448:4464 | 1.74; 7.4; 8.52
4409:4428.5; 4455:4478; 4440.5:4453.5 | -0.50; 7.25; 7.63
